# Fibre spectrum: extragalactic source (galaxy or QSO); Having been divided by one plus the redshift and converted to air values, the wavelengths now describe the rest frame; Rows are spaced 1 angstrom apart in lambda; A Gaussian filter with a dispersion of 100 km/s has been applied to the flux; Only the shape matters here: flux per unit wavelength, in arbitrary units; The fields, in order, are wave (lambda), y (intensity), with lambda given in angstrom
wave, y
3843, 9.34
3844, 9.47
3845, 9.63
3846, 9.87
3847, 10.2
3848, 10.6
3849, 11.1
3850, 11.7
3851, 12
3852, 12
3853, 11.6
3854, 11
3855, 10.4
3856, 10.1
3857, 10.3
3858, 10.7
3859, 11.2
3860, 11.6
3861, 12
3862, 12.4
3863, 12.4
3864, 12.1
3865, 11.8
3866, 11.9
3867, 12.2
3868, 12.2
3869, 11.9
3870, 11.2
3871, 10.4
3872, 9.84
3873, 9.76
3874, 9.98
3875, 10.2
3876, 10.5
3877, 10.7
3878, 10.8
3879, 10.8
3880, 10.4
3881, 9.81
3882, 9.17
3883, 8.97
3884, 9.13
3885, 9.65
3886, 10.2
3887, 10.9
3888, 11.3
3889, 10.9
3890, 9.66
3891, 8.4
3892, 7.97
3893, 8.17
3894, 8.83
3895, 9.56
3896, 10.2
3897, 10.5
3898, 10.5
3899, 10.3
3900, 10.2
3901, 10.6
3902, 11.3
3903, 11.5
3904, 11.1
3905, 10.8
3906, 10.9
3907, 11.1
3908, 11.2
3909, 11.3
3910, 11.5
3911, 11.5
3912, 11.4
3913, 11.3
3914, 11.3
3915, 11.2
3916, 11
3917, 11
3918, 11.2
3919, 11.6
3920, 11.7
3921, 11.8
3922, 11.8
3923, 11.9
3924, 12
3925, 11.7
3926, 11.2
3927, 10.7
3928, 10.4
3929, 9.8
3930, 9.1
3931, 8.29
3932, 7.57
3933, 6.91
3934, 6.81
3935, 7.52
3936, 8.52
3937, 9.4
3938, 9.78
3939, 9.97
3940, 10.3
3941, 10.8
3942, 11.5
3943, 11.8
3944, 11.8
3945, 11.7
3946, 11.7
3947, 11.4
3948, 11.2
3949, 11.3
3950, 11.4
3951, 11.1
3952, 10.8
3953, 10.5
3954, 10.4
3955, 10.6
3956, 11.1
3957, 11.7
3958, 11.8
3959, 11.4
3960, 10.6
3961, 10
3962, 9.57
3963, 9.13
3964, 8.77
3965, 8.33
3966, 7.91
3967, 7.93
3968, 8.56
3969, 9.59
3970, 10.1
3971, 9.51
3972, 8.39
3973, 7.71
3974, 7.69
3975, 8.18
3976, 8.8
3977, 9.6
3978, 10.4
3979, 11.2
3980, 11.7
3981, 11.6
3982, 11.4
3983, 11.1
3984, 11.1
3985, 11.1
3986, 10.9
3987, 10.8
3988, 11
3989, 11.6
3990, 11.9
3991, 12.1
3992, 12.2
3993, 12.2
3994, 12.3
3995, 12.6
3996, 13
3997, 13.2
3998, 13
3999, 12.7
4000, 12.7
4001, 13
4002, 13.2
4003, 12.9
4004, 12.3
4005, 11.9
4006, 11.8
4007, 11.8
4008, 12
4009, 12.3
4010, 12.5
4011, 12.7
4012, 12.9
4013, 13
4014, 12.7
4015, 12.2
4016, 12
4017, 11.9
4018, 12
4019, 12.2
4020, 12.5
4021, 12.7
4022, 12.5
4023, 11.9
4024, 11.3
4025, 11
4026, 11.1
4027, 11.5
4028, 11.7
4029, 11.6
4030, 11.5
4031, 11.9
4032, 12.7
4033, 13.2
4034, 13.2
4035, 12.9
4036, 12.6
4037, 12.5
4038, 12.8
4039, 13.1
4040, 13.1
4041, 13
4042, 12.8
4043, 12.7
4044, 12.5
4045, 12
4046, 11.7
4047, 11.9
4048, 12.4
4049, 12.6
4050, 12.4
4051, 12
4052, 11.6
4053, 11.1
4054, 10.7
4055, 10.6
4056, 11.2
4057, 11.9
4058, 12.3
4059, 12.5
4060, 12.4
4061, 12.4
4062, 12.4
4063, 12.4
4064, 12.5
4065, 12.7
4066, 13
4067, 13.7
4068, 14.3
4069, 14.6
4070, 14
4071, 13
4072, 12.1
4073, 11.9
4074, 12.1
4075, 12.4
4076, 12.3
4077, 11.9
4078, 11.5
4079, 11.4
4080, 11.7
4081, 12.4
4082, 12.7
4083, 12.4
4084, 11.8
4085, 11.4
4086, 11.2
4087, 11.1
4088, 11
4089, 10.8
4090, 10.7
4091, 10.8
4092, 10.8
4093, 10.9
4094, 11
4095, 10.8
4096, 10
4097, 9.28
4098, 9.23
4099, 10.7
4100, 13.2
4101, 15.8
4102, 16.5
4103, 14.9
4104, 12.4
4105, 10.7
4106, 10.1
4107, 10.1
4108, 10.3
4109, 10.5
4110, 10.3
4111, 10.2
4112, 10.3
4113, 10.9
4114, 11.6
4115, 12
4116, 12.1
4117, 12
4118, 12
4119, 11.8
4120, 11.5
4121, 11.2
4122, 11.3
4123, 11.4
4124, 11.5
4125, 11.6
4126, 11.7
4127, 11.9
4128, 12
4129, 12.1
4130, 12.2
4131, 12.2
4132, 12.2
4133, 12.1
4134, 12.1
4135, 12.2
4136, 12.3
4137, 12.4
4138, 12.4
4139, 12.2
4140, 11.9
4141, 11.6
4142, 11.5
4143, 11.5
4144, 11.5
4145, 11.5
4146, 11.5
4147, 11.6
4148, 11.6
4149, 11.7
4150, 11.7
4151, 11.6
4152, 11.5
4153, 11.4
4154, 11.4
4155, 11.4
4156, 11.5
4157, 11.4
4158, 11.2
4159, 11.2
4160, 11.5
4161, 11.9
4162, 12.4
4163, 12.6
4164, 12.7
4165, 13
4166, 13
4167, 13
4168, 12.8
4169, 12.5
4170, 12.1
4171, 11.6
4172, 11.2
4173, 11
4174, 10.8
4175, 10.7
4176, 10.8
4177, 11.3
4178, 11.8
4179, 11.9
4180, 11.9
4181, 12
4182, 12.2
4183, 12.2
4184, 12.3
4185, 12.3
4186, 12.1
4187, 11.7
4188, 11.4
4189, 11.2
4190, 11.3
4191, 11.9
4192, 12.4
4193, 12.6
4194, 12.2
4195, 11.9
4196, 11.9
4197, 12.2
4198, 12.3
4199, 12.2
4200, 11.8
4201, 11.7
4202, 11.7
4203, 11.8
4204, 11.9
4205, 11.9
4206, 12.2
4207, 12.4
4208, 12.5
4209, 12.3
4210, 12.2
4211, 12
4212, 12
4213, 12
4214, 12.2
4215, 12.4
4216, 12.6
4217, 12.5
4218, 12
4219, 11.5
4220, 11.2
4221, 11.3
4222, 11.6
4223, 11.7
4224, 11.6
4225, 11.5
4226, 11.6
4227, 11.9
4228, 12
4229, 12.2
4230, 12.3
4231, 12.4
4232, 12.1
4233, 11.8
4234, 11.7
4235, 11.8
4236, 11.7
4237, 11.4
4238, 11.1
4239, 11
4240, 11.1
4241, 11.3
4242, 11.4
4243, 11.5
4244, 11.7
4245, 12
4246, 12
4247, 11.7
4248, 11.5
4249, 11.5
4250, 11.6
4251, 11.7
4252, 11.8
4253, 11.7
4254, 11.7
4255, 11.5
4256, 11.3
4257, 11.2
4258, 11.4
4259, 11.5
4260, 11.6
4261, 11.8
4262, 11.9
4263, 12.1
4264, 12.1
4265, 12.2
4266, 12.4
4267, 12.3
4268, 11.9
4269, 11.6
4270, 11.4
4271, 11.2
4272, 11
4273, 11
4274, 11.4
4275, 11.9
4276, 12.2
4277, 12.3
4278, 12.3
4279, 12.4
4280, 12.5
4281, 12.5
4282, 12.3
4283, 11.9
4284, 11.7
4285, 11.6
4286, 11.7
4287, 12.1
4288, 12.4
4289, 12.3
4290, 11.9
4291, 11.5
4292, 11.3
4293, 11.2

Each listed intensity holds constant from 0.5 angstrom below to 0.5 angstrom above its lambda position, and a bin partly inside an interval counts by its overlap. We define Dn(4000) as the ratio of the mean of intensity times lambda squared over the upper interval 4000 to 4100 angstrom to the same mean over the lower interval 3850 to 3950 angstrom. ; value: 1.22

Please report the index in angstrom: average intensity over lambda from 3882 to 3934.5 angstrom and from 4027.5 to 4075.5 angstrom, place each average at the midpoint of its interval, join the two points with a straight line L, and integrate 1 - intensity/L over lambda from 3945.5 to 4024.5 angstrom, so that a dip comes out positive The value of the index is 2.0 angstrom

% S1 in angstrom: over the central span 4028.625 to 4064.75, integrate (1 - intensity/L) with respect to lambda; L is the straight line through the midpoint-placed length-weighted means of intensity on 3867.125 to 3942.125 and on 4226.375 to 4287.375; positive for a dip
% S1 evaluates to -4.4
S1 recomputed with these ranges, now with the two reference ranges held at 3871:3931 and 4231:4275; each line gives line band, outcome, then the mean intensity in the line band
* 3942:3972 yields 0.9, 10.4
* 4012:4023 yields -1.5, 12.4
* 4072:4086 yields -1.1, 12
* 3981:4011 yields -3.5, 12.1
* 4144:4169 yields -1.2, 11.9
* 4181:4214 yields -1.6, 12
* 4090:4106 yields -0.8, 11.7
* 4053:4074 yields -2.8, 12.5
